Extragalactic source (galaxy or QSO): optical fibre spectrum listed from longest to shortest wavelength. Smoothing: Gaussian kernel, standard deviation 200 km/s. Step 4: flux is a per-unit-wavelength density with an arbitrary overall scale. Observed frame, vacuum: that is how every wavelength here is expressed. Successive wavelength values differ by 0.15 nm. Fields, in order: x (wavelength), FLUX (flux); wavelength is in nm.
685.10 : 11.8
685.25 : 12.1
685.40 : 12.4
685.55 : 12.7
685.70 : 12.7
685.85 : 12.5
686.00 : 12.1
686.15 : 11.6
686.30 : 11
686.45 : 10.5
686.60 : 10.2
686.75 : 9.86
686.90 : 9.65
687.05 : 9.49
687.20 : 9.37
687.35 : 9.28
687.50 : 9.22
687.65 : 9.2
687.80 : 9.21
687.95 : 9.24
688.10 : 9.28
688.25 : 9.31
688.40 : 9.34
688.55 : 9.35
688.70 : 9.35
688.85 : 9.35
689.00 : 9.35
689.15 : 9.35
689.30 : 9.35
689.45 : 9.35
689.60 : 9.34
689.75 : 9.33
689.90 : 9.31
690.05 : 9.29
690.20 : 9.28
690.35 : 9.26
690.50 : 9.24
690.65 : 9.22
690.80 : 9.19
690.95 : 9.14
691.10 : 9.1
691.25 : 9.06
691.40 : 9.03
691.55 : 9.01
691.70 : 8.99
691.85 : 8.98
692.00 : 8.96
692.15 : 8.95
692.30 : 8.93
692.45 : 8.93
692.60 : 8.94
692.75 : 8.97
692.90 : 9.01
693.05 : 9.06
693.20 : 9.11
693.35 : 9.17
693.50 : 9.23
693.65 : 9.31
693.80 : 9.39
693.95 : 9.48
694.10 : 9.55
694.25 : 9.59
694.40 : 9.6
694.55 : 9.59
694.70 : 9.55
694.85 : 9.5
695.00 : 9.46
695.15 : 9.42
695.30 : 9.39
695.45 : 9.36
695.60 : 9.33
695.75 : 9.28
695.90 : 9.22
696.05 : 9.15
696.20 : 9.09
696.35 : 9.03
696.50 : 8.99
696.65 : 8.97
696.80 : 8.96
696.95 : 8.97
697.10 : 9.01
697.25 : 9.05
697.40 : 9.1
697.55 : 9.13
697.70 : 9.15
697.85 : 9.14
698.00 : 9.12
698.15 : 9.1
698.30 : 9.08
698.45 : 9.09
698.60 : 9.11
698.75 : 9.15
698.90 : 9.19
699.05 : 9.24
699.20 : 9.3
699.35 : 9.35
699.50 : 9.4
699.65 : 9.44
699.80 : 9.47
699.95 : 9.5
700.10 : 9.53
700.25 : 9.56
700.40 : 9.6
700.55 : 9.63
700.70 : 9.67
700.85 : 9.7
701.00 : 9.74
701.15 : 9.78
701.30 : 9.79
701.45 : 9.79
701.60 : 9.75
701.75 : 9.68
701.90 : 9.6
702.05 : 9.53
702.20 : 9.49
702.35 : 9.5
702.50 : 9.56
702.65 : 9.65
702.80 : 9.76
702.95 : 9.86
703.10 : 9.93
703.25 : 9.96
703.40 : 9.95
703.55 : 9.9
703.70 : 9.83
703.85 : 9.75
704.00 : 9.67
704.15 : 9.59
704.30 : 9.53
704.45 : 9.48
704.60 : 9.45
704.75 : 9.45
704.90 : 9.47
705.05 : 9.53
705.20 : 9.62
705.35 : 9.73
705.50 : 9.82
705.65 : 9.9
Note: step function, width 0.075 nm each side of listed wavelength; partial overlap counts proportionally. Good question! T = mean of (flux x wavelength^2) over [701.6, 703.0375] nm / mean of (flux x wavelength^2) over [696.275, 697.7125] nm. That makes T 1.1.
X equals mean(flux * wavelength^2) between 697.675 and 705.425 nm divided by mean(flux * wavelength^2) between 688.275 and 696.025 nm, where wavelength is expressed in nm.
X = 1.06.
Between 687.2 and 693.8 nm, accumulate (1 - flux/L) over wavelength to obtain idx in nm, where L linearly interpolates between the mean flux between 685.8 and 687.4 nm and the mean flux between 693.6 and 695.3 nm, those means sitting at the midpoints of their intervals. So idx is 0.53 nm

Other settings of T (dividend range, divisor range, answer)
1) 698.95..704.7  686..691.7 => 1.05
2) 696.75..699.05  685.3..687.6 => 0.87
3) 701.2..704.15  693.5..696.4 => 1.06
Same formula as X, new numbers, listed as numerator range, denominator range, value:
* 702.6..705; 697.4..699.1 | 1.08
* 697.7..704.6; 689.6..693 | 1.08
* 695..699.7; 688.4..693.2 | 1.02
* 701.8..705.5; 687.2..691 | 1.08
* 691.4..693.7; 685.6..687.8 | 0.88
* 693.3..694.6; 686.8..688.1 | 1.03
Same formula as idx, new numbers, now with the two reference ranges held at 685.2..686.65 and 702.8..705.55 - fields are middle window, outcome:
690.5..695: 0.74 nm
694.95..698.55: 0.48 nm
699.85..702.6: 0.11 nm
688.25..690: 0.32 nm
